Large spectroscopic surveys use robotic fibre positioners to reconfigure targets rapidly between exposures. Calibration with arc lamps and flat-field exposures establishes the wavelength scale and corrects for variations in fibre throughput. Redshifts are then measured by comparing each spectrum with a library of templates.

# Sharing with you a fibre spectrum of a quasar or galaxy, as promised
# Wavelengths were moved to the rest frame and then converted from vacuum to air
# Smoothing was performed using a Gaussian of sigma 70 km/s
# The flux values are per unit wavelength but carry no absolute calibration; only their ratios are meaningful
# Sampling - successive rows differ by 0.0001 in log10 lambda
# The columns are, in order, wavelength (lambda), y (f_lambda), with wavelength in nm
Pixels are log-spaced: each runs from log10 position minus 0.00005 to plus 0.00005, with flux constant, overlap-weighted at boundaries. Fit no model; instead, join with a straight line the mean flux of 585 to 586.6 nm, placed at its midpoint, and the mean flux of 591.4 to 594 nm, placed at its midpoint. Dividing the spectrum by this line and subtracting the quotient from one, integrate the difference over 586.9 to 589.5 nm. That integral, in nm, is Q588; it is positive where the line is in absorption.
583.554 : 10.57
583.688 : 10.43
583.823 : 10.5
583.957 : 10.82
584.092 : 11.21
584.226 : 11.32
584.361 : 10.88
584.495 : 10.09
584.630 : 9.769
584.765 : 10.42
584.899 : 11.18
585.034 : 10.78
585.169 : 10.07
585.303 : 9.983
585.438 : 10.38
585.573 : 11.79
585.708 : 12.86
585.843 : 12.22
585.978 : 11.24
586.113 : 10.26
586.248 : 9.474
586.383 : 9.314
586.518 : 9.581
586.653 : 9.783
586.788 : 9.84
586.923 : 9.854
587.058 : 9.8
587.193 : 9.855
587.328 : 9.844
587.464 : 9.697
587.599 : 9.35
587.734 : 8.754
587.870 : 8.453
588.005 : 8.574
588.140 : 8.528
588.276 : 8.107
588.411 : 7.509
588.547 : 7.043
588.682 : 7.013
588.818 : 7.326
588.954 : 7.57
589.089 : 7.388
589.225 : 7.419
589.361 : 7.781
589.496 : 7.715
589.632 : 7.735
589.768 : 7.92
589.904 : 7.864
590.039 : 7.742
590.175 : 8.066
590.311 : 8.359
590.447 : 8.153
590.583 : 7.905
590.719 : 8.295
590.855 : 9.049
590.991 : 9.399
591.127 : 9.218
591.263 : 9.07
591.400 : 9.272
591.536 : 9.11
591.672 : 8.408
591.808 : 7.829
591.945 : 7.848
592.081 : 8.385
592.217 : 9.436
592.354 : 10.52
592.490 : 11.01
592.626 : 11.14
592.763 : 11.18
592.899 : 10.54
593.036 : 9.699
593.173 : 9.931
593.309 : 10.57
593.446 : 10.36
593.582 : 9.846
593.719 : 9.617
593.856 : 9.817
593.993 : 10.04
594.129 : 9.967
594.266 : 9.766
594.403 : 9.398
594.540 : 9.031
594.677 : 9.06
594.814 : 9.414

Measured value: 0.50 nm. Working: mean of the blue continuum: 10.7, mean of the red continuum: 9.73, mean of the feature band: 8.37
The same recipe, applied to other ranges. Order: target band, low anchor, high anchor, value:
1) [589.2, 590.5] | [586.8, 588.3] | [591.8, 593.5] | 0.23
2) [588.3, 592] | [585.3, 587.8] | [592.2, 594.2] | 0.78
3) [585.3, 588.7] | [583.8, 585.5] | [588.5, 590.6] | -0.14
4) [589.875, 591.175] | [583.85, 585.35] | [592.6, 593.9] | 0.24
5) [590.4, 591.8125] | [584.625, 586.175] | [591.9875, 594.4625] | 0.21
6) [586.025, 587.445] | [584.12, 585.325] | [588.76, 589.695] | -0.09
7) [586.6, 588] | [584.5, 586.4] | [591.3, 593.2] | 0.12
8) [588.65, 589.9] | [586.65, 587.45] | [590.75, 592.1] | 0.23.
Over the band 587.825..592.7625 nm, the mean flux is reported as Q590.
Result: 8.43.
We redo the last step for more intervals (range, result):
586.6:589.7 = 8.47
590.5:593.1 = 9.33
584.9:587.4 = 10.4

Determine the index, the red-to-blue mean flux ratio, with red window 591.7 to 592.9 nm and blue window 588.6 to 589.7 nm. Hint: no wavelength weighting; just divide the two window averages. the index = 1.29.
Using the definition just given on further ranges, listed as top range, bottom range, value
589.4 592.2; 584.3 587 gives 0.80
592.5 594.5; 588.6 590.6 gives 1.31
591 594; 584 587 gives 0.92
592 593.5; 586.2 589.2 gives 1.17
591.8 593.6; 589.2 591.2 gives 1.21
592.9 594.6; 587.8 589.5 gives 1.28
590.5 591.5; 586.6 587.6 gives 0.91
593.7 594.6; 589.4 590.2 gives 1.23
